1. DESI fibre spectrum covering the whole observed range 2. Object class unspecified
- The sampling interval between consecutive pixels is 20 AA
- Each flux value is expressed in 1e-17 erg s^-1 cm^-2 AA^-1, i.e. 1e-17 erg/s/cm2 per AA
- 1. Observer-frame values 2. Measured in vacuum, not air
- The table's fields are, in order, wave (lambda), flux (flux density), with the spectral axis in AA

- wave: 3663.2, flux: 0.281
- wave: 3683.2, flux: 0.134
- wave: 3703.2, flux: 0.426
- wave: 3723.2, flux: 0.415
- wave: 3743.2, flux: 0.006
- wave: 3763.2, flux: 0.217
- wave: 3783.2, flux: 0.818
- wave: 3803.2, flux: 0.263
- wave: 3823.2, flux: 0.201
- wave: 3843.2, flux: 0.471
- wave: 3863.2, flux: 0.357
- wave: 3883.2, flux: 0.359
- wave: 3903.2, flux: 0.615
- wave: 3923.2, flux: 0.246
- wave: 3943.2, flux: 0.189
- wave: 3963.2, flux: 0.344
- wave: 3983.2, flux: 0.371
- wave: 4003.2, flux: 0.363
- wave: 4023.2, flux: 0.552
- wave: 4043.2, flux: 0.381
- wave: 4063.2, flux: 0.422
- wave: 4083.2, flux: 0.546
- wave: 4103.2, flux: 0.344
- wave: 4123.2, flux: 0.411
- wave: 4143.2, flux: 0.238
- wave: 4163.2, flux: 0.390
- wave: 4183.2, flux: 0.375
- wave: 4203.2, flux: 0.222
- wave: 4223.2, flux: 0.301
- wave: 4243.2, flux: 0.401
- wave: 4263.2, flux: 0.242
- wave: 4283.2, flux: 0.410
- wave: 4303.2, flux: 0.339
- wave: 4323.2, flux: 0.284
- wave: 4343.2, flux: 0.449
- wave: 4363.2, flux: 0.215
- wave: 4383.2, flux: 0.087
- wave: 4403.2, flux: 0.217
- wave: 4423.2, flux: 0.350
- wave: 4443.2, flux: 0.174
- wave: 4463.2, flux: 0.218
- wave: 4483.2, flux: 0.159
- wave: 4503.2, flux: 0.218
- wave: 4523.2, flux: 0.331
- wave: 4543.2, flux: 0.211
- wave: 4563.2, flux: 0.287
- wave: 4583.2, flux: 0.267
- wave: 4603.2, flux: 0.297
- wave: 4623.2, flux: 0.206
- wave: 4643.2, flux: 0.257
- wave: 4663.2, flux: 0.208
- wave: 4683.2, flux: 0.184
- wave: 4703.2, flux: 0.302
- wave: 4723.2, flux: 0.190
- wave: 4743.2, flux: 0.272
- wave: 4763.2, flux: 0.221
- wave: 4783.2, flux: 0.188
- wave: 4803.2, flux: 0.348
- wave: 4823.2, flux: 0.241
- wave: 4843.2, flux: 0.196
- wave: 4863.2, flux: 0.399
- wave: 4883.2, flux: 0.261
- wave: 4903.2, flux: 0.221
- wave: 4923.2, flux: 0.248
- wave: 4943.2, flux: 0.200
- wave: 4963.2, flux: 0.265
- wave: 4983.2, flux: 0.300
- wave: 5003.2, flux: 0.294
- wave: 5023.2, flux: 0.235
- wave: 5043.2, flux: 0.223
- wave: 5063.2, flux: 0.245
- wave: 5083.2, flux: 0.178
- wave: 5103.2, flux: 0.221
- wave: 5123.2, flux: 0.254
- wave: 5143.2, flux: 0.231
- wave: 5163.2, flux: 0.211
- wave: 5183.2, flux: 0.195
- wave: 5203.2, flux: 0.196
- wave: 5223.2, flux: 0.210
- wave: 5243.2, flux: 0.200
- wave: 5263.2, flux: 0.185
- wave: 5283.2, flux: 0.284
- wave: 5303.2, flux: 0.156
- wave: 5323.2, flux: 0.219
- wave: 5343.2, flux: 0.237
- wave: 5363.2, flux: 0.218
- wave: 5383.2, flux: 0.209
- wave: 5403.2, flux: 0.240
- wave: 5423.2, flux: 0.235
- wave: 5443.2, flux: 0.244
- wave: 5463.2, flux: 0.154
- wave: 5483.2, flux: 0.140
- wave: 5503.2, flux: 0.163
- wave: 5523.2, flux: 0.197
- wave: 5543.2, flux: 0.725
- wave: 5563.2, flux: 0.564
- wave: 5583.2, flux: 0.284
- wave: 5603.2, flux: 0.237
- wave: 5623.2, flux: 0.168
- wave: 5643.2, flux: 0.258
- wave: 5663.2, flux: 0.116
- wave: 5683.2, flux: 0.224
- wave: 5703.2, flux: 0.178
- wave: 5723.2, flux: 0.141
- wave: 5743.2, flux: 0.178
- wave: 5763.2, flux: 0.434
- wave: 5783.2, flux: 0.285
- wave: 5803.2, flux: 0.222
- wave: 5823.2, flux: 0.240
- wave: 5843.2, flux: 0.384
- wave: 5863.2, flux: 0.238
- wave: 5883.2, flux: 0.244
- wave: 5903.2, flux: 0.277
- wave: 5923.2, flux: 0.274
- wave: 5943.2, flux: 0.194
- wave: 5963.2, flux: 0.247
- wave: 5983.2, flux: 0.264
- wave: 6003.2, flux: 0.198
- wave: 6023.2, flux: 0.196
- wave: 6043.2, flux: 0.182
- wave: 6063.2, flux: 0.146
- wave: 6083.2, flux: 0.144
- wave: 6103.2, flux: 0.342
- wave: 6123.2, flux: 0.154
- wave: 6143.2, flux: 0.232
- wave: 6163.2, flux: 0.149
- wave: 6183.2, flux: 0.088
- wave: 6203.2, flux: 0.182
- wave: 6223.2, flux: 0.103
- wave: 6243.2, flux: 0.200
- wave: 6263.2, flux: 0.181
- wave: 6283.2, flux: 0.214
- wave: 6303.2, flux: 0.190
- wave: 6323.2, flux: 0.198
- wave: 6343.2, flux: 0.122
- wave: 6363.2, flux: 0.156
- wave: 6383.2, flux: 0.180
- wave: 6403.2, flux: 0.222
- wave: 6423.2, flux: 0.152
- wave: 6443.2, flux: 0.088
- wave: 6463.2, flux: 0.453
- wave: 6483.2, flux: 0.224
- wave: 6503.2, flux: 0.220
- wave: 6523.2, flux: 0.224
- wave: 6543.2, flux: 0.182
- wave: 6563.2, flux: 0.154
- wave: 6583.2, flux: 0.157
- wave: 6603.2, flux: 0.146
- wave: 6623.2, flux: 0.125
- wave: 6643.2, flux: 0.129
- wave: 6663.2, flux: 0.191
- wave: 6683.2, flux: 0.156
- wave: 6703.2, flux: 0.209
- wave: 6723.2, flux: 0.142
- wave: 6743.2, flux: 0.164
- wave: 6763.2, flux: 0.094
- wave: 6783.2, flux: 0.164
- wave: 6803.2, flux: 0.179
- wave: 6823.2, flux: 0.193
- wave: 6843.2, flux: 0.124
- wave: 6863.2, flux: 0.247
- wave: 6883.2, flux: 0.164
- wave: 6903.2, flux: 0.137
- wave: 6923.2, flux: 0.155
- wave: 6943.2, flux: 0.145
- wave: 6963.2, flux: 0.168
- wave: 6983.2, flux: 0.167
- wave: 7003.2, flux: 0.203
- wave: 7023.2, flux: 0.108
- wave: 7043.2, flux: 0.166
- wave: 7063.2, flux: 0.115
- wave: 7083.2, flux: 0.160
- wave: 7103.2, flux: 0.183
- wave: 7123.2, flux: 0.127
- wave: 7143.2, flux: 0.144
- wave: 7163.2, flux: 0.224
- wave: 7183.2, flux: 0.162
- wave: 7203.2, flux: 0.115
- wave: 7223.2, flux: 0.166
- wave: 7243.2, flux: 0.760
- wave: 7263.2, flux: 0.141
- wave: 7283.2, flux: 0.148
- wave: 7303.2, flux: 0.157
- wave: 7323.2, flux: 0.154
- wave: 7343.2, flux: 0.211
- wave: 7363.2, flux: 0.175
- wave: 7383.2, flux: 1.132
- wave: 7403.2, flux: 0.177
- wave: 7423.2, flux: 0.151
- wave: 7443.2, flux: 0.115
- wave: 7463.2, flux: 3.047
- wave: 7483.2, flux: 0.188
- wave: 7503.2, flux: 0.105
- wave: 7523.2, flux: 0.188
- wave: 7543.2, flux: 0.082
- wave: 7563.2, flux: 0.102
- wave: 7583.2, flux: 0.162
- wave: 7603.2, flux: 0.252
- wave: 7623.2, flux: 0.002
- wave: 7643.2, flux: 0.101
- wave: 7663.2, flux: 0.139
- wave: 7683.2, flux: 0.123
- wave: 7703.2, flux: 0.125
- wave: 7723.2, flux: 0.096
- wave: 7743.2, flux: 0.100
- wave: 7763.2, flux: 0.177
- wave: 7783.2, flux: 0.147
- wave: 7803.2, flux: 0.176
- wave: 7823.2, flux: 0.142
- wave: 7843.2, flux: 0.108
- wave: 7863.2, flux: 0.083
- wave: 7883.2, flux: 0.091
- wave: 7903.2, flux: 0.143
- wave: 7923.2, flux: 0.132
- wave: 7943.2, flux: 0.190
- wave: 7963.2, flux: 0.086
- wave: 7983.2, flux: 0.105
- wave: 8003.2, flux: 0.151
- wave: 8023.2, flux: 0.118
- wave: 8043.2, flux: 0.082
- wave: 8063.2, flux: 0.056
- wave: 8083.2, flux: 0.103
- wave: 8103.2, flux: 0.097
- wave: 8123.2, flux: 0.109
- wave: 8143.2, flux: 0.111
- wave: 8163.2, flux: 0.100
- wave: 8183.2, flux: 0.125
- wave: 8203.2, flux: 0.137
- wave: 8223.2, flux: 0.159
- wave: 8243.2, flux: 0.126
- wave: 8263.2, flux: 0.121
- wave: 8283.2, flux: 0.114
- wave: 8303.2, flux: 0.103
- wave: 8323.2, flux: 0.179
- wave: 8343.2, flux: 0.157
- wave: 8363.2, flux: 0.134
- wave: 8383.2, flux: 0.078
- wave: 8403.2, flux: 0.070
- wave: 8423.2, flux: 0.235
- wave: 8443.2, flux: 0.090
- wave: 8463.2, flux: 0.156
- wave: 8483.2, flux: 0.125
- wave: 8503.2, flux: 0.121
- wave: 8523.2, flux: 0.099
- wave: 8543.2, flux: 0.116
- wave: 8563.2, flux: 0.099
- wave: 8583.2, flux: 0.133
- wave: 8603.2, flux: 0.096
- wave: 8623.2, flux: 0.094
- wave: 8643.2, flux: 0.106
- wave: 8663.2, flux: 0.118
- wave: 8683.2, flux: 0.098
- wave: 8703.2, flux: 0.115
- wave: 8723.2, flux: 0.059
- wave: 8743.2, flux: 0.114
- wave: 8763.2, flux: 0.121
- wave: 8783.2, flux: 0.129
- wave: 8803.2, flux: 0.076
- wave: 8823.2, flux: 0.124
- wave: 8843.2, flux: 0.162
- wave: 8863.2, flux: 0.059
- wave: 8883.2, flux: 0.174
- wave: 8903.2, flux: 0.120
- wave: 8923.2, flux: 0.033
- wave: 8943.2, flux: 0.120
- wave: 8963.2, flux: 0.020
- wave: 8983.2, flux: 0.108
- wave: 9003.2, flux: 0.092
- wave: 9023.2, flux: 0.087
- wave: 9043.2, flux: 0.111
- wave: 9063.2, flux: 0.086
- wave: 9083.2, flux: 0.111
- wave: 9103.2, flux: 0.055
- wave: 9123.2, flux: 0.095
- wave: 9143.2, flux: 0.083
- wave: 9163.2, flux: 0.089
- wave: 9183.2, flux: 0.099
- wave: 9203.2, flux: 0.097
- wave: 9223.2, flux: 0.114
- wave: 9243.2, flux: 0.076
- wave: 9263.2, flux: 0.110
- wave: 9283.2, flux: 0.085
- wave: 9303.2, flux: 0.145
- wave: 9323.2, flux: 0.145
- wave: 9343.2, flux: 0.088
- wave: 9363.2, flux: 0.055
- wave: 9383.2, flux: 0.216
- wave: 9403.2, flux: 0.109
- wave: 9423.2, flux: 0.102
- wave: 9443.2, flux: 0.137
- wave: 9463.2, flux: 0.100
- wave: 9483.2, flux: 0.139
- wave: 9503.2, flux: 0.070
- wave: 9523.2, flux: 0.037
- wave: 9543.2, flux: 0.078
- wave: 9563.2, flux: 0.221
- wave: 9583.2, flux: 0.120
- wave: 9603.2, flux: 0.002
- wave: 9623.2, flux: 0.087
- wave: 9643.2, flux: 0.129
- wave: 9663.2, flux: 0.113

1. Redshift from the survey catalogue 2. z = 0.49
